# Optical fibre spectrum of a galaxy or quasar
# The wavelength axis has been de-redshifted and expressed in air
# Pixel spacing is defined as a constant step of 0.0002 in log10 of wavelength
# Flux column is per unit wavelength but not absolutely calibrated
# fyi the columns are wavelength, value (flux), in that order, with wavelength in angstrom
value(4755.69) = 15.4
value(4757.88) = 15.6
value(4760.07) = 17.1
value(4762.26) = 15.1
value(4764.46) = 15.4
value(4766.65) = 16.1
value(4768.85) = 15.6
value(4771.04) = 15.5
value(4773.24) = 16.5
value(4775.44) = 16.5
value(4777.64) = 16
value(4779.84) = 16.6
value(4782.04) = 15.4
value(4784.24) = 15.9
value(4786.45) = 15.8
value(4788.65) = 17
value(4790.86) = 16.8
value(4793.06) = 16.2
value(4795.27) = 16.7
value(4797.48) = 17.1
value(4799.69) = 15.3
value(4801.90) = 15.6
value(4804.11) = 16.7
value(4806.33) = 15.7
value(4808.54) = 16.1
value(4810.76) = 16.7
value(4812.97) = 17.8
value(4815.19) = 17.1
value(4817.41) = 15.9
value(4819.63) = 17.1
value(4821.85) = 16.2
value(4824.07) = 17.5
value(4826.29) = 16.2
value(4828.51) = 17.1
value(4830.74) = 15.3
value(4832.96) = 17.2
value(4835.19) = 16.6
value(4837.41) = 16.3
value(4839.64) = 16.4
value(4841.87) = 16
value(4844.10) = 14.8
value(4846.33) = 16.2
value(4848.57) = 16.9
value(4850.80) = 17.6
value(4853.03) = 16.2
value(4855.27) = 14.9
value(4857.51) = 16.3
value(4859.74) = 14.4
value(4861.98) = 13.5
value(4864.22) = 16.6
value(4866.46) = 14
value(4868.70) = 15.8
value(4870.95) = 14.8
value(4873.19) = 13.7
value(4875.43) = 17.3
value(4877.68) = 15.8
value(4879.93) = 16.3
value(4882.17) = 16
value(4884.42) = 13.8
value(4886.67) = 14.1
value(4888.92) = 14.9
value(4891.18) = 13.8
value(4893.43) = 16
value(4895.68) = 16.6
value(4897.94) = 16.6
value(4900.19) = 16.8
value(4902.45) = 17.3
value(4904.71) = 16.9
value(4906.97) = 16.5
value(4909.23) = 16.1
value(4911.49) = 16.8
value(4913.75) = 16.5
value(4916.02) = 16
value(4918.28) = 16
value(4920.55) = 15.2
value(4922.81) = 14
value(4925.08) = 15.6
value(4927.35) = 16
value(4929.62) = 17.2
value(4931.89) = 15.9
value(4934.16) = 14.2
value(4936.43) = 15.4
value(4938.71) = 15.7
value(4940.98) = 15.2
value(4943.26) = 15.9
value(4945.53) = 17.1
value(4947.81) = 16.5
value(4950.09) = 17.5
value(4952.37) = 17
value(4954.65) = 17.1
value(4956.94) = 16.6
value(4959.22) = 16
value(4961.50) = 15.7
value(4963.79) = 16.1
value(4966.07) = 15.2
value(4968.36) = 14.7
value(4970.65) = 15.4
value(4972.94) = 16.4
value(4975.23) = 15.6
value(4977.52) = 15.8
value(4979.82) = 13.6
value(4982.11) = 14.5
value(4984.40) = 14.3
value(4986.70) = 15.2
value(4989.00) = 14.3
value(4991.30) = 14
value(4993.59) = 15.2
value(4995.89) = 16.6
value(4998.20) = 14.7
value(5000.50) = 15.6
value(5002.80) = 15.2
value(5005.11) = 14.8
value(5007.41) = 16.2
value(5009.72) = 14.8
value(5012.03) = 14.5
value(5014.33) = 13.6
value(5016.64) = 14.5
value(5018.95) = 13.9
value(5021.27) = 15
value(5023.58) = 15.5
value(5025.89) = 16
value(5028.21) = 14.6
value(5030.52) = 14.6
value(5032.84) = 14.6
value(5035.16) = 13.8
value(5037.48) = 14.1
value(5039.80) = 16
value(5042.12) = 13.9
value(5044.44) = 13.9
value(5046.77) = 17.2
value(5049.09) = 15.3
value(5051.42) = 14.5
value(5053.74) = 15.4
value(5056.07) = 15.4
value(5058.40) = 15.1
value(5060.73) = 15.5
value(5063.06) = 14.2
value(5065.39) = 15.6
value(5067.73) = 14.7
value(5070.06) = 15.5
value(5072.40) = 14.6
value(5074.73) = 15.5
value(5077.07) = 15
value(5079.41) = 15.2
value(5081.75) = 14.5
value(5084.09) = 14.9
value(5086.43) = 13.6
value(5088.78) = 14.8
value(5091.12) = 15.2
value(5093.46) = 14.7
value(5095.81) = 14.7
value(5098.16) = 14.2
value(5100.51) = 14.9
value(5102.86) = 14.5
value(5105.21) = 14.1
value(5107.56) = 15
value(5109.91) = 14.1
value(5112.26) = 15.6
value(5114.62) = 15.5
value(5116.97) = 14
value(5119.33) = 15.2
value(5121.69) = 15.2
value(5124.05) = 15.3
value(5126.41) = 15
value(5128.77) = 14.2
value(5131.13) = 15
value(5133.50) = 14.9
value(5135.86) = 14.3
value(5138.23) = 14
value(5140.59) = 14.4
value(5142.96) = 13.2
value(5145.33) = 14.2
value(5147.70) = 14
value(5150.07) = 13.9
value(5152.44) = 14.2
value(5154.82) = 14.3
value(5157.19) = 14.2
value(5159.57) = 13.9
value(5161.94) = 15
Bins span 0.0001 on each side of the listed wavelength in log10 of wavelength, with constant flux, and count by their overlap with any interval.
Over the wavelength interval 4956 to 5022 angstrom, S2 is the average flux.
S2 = 15.1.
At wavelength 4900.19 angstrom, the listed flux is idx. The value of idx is 16.8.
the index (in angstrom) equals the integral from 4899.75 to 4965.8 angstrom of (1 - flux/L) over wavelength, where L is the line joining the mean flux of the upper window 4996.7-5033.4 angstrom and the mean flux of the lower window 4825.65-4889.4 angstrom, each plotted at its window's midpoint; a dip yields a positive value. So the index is -3.6 angstrom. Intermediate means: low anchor 15.7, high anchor 14.9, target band 16.1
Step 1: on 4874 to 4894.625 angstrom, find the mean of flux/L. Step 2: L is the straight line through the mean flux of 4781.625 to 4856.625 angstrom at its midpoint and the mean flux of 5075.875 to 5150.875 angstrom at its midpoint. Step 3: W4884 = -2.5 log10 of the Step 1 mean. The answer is 0.05 mag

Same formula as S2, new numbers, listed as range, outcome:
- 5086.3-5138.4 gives 14.7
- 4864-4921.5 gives 15.8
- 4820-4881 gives 15.9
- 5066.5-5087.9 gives 14.8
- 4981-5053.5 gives 14.9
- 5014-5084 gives 14.9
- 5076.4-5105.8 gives 14.6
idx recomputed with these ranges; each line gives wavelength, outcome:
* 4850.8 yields 17.6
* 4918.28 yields 16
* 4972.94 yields 16.4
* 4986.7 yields 15.2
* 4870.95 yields 14.8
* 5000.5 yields 15.6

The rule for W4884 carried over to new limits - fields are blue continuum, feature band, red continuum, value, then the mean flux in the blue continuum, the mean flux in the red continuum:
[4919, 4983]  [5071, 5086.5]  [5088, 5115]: 0.004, 15.8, 14.8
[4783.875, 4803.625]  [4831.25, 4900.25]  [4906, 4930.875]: 0.031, 16.3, 16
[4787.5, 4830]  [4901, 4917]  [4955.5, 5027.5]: -0.054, 16.6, 15.1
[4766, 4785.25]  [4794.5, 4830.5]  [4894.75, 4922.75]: -0.027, 16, 16.3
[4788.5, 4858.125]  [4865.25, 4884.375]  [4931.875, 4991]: 0.051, 16.4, 15.6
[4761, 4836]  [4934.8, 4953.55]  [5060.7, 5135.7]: -0.045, 16.3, 14.8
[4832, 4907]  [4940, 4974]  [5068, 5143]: -0.053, 15.8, 14.7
